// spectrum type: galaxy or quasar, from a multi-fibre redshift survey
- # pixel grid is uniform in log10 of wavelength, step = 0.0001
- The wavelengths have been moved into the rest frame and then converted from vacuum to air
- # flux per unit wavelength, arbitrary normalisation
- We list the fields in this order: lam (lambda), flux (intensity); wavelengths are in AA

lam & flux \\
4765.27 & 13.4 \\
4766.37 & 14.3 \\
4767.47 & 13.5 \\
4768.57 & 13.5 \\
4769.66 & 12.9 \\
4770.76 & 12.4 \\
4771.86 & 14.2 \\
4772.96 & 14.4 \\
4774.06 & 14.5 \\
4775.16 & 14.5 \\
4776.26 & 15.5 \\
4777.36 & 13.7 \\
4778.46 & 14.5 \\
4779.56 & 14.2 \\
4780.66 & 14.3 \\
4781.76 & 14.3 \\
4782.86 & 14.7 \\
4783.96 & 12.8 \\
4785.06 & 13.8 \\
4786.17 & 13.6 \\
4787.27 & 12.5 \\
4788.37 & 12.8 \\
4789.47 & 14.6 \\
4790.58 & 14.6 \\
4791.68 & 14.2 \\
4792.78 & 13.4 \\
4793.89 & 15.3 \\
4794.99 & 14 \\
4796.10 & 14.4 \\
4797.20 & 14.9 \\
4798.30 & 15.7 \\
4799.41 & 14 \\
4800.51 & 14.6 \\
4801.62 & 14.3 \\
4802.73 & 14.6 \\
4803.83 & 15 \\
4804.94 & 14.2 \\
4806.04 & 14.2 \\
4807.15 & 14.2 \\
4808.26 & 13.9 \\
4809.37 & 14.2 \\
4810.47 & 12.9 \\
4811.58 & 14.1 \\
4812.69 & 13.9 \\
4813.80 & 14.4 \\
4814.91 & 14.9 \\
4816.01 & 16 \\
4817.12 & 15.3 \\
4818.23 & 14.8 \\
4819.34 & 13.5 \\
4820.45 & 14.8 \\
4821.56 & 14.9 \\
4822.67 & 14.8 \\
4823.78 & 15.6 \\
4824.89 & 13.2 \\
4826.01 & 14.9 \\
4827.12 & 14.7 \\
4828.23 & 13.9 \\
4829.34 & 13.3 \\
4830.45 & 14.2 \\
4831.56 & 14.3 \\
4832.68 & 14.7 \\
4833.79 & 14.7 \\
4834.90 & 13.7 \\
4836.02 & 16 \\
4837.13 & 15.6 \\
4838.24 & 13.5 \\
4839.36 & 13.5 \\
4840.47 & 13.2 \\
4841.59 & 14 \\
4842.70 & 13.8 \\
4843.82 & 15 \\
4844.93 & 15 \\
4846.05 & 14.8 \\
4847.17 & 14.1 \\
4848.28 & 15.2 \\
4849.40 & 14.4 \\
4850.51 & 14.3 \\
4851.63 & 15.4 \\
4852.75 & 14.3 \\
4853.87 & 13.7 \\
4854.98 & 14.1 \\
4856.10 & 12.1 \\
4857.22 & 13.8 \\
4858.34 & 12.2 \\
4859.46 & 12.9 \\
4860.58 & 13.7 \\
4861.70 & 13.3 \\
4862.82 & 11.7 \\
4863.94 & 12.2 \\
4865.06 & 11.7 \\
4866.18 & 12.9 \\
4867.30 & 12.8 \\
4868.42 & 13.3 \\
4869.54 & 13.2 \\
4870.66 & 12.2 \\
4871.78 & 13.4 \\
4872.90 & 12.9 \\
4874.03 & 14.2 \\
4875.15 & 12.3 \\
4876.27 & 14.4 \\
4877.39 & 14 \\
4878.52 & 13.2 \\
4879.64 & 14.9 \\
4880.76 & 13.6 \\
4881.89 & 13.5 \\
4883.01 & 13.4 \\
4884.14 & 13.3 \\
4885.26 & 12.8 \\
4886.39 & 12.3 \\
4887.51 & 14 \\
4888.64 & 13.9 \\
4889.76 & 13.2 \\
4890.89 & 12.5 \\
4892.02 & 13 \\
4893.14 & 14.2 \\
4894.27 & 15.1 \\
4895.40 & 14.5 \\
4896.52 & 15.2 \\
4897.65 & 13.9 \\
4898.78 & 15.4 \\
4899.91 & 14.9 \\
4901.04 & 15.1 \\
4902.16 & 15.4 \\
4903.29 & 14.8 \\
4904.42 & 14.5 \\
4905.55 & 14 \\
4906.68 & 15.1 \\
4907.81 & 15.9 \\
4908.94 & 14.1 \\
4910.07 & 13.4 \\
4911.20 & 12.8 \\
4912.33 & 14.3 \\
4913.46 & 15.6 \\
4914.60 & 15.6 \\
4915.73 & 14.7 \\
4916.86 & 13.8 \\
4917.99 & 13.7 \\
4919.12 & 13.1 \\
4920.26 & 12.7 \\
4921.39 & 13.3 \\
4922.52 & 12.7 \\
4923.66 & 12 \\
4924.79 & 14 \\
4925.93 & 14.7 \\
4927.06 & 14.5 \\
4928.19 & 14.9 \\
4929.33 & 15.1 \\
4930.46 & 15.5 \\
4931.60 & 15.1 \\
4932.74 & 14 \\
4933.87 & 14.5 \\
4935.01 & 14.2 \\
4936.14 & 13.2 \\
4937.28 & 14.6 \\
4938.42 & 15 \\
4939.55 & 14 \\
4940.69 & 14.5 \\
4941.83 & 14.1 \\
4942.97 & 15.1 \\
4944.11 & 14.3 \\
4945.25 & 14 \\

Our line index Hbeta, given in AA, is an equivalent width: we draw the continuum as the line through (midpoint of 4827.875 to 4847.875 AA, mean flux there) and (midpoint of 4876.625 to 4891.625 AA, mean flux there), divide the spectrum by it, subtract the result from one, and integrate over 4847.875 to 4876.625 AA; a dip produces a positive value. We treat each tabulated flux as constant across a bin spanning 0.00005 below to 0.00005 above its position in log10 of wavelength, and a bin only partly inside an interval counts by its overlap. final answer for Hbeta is 1.12 AA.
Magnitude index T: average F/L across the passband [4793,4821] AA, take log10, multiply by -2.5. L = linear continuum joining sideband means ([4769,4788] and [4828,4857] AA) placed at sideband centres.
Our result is -0.03 mag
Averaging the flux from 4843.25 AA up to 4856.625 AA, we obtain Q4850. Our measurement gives 14.4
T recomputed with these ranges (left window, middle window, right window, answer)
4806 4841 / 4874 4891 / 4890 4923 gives 0.06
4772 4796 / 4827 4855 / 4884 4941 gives -0.02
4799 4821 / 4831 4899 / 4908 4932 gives 0.04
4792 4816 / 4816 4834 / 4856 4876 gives -0.05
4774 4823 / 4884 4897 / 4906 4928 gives 0.03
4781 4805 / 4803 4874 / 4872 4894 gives -0.01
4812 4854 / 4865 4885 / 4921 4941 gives 0.08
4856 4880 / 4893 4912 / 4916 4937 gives -0.08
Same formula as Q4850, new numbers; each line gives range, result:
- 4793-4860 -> 14.3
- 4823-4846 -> 14.4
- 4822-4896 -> 13.8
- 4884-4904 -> 14.1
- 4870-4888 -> 13.4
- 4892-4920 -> 14.5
